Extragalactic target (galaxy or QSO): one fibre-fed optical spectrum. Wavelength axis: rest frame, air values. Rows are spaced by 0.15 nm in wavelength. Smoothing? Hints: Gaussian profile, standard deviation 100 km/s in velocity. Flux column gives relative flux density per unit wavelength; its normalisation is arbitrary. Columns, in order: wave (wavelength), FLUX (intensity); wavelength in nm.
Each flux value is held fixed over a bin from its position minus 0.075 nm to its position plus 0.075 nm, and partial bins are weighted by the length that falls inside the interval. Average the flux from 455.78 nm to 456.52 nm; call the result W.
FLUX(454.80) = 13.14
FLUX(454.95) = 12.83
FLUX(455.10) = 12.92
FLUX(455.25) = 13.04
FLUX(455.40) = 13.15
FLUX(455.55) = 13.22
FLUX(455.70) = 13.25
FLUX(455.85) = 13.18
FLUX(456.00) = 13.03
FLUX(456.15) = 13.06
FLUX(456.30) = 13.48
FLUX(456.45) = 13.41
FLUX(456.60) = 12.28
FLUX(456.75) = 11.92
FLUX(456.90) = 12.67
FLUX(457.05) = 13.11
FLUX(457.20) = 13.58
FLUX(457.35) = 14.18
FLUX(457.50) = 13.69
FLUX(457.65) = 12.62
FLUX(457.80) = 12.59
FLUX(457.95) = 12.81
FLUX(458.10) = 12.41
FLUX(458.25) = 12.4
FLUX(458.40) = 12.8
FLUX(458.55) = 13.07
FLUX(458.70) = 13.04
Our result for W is 13.2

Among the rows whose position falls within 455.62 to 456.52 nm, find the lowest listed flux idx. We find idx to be 13.03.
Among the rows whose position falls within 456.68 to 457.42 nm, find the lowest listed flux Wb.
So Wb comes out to 11.92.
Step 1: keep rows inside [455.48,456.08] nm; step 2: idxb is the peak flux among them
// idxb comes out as 13.25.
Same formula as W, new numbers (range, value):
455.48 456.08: 13.2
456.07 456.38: 13.3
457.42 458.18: 12.8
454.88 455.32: 12.9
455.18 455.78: 13.2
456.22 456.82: 12.8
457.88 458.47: 12.6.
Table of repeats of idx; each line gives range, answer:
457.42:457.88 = 12.59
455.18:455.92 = 13.04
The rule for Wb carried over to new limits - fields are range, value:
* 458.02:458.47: 12.4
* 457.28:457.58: 13.69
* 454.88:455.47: 12.83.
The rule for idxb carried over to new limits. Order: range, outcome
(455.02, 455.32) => 13.04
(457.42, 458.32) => 13.69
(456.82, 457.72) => 14.18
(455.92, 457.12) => 13.48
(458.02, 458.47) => 12.8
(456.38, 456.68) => 13.41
